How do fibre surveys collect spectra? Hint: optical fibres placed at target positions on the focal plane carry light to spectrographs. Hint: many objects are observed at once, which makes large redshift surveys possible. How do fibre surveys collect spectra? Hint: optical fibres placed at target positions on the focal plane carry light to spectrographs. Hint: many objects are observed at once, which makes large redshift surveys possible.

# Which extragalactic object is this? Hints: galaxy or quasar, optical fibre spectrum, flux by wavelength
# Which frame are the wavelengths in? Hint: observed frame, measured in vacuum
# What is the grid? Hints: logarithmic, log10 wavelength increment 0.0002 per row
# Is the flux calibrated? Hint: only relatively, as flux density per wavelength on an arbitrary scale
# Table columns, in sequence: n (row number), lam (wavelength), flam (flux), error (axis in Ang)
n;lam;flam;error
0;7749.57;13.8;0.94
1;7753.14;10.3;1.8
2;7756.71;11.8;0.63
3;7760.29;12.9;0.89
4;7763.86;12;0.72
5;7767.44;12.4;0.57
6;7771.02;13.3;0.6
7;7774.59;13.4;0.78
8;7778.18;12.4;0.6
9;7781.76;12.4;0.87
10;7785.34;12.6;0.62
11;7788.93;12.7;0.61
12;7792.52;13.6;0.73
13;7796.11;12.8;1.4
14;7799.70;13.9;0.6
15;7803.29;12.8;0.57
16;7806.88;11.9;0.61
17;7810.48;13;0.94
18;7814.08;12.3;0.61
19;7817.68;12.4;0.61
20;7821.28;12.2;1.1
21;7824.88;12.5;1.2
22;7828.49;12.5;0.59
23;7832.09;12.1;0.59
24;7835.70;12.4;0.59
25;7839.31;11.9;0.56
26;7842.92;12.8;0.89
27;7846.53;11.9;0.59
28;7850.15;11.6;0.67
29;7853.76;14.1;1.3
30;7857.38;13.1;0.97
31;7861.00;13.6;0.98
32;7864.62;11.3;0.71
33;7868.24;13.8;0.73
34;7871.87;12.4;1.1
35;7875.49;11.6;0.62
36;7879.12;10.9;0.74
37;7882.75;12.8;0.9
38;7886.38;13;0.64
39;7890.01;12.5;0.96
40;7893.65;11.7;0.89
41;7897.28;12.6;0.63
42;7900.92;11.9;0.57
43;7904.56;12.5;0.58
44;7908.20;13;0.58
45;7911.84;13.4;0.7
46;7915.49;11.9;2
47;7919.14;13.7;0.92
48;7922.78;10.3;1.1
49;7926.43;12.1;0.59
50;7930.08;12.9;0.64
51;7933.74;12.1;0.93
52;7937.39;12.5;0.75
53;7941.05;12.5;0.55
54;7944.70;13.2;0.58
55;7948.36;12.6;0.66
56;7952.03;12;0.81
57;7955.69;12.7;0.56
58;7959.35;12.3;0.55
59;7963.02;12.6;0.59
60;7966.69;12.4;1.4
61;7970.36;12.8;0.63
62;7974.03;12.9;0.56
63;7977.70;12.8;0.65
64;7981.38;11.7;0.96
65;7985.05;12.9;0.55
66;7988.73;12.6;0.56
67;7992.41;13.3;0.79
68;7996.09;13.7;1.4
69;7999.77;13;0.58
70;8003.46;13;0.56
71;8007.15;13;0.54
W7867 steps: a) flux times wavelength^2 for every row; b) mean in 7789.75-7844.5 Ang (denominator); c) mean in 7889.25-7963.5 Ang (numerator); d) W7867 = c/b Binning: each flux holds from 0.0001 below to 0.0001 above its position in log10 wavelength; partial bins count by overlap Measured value 1.01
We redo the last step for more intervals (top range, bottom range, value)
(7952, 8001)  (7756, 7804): 1.04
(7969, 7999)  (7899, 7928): 1.06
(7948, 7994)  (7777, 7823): 1.03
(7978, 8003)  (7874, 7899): 1.09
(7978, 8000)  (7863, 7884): 1.09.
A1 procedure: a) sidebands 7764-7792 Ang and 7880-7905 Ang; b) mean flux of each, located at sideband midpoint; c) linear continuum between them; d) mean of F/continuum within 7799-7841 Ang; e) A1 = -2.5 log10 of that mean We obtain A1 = 0.013 mag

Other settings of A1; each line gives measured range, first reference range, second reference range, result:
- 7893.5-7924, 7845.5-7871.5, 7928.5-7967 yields 0.02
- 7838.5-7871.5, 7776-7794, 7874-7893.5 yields -0.03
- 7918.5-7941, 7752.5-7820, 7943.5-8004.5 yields 0.04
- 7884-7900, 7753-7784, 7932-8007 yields 0.01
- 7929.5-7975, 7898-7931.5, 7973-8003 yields 0.01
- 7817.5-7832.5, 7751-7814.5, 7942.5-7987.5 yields 0.02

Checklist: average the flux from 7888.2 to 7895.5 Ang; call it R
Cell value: 12.1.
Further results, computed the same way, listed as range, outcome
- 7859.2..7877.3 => 12.5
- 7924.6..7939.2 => 12.4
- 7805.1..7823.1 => 12.4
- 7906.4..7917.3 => 12.8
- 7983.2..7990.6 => 12.8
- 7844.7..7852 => 11.8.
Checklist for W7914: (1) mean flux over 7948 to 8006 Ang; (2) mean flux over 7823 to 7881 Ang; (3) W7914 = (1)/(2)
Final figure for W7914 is 1.0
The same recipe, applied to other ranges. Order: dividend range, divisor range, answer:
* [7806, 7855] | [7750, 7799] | 0.99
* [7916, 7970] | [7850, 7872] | 0.96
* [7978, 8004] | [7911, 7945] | 1.04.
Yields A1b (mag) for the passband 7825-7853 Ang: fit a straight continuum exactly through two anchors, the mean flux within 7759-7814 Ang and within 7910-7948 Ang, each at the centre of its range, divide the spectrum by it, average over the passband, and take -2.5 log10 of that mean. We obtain 0.04 mag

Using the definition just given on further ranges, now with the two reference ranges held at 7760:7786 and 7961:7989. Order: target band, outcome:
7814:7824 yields 0.03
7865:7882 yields 0.04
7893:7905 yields 0.04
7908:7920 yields -0.03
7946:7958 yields 0.01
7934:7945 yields 0.00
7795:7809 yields -0.02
